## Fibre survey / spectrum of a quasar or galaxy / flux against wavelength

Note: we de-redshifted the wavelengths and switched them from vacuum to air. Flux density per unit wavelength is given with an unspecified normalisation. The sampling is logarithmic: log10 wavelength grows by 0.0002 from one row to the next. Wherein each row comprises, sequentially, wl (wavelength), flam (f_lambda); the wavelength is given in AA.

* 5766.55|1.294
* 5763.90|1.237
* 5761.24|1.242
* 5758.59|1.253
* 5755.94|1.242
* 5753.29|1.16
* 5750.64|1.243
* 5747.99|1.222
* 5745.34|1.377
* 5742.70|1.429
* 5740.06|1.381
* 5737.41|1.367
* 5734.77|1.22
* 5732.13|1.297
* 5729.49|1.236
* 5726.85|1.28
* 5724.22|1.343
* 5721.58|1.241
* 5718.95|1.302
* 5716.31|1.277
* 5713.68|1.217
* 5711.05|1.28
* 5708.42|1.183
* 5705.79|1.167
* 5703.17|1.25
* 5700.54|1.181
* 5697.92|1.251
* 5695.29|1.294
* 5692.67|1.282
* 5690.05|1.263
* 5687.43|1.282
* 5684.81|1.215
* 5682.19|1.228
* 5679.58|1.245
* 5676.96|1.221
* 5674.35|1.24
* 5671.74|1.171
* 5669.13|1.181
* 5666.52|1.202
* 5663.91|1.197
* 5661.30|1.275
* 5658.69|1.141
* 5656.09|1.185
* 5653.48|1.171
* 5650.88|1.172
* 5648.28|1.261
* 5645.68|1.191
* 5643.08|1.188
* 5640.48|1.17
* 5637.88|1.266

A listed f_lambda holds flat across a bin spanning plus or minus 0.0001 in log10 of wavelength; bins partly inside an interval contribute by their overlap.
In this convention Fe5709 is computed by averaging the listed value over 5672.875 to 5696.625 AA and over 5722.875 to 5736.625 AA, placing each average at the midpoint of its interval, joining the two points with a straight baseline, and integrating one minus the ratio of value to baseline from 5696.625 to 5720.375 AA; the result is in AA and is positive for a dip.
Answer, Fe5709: 0.6 AA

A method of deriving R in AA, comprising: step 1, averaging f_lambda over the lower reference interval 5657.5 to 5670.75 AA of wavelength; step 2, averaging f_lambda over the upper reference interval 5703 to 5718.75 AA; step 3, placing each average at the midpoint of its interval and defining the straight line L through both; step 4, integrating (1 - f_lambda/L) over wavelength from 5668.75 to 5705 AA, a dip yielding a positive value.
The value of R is -0.6 AA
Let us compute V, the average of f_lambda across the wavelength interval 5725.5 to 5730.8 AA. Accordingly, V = 1.26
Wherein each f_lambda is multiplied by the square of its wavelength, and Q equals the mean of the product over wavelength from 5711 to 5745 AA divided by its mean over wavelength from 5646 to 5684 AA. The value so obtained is 1.10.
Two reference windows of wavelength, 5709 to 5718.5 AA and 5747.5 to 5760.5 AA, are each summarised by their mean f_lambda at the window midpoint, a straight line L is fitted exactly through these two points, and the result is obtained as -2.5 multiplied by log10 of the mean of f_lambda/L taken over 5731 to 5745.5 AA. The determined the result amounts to -0.09 mag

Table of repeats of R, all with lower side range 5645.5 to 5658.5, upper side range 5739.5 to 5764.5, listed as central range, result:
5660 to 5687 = -0.2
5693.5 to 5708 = 0.1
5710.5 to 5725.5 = -0.3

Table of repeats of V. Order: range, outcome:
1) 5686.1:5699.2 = 1.27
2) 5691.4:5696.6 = 1.29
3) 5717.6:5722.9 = 1.27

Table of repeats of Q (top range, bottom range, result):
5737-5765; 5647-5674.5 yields 1.11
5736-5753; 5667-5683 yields 1.12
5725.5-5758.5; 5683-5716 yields 1.05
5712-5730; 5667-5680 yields 1.07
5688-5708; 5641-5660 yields 1.06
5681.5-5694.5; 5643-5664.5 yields 1.06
